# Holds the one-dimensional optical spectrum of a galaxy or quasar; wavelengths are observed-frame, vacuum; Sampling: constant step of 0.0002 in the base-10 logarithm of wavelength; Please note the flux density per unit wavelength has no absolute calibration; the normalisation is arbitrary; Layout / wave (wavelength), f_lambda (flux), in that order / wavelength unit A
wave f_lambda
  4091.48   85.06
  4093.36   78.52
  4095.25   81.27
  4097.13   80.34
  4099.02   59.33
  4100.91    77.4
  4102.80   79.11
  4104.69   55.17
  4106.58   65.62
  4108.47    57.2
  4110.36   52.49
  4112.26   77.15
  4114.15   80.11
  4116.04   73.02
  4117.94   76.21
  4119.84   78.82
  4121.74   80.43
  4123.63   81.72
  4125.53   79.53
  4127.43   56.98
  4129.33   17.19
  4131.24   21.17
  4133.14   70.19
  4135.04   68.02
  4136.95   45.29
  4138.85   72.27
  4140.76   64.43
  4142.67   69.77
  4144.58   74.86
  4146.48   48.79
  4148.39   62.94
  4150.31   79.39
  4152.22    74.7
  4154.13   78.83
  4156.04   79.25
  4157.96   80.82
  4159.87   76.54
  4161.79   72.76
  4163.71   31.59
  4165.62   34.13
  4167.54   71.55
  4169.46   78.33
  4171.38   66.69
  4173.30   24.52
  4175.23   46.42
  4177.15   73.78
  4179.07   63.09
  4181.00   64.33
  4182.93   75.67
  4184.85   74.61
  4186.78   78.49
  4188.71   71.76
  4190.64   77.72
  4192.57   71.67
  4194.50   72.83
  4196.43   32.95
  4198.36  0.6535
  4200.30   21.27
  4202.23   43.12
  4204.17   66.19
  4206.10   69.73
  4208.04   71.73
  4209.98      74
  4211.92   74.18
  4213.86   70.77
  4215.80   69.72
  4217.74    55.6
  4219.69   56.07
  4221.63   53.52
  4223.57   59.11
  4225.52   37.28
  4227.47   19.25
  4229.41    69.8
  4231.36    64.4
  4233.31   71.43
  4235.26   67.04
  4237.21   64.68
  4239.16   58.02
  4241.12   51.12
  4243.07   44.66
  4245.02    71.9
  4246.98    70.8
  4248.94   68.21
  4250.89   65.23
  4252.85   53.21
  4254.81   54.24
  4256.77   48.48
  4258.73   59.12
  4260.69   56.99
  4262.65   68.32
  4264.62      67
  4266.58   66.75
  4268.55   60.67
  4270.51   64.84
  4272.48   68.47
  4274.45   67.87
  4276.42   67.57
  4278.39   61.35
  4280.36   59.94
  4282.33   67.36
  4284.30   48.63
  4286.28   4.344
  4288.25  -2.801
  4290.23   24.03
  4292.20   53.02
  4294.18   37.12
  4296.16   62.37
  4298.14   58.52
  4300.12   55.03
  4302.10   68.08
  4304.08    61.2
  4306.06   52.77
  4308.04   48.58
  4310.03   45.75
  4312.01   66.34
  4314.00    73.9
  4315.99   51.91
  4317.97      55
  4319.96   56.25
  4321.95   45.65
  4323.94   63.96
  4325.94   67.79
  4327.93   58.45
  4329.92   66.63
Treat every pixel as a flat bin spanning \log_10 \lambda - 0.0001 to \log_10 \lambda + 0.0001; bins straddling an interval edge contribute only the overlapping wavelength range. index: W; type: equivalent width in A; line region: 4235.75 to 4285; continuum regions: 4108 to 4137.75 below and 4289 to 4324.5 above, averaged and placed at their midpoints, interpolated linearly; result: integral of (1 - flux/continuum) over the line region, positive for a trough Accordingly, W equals -4.5 A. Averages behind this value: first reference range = 63.6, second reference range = 53.9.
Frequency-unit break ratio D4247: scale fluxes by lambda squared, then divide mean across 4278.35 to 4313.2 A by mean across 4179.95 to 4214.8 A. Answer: 0.8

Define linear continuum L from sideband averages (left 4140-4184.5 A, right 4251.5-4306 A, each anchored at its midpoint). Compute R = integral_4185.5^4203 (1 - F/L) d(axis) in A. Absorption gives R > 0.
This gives 2.7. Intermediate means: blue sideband 65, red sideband 54.2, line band 52.8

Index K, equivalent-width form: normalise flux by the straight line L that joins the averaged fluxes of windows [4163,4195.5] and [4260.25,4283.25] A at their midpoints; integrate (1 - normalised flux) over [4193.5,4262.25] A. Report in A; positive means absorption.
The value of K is 7.93 A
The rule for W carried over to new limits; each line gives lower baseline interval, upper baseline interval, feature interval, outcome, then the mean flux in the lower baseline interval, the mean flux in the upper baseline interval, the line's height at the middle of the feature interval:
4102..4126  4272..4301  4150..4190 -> -1.33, 71.9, 48.5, 64.3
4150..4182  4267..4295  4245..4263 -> -2.78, 64.2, 49.1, 52.7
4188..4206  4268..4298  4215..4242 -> -3.19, 51.5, 49.7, 50.9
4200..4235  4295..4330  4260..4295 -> 3.82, 59.1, 58.5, 58.7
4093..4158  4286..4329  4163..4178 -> 2.35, 67.7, 51.2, 63.6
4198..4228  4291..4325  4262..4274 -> -2.34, 54.2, 56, 55.2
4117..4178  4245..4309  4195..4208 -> 3.80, 63.7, 55.5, 60.2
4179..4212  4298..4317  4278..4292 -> 5.10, 60.9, 58.2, 58.8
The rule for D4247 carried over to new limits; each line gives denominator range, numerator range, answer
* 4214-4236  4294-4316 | 1.05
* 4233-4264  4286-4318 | 0.82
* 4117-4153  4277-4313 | 0.82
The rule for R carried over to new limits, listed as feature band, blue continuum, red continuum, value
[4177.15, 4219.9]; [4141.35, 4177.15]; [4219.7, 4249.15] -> -0.8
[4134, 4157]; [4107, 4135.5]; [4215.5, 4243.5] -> -2.0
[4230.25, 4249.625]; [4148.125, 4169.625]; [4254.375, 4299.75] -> -1.8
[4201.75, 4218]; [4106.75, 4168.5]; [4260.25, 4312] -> -2.1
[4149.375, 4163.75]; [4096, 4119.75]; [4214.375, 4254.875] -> -1.9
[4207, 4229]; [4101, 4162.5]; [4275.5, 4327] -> 0.4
